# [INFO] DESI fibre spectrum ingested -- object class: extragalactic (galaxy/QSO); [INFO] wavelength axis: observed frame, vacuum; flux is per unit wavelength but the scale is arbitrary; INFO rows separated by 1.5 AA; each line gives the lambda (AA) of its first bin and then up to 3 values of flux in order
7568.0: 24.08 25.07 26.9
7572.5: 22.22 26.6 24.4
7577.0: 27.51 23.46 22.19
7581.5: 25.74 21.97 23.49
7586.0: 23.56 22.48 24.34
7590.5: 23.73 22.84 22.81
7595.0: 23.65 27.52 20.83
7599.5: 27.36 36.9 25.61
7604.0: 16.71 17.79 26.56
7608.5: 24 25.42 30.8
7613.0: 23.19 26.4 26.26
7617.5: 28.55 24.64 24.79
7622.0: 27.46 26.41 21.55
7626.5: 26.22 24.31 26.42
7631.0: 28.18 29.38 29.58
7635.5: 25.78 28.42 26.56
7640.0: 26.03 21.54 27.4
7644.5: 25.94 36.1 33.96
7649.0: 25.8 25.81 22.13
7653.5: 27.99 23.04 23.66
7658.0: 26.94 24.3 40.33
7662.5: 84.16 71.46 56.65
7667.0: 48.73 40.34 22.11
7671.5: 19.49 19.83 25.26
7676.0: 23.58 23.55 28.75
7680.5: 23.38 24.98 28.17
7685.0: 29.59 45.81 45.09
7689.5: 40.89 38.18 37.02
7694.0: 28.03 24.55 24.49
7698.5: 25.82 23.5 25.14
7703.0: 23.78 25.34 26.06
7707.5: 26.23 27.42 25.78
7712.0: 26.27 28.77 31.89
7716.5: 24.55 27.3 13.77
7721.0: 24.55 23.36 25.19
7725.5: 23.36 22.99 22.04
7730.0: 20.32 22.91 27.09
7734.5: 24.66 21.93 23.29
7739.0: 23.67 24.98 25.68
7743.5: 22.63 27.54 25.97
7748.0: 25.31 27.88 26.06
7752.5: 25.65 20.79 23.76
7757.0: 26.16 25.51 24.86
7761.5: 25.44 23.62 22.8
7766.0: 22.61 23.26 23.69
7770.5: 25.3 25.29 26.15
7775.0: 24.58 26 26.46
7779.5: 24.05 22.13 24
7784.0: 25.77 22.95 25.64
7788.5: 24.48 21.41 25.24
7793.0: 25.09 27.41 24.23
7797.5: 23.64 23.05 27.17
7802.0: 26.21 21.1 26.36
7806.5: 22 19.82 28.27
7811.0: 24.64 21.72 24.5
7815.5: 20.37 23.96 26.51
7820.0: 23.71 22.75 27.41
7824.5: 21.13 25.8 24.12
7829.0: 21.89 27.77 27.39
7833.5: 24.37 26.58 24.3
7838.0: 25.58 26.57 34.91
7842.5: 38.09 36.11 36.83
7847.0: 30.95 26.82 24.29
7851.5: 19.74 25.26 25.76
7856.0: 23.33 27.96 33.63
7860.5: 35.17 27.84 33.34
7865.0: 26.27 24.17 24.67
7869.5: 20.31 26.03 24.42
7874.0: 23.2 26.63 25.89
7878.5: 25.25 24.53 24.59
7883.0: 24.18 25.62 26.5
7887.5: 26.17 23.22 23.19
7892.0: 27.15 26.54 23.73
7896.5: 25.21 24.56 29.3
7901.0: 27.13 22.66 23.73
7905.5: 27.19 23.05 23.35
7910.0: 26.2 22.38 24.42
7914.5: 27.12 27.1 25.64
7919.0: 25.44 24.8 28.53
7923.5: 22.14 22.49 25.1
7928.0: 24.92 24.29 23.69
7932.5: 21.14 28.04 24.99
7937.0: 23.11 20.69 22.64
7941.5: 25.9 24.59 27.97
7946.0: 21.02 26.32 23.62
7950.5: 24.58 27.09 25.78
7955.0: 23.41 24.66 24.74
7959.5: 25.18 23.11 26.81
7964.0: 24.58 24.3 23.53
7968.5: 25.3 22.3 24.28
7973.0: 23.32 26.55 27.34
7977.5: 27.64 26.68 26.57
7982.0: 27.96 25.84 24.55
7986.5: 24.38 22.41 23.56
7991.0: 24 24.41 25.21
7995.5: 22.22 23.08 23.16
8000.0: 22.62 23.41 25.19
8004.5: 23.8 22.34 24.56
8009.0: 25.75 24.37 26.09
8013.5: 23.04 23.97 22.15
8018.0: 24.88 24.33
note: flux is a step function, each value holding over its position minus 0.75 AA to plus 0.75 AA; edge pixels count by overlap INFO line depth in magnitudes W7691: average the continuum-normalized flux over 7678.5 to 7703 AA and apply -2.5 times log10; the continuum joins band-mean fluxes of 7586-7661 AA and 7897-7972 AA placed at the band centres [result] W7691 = -0.19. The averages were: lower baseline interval 25.9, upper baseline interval 24.7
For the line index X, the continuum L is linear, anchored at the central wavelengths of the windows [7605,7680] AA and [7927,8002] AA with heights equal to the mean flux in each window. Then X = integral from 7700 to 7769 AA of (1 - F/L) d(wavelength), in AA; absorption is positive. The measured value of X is 8.5 AA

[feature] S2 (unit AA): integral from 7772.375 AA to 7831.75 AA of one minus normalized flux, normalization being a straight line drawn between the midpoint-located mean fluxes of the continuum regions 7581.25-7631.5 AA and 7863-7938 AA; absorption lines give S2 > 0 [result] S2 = 1.5 AA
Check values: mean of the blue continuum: 24.9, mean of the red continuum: 25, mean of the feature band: 24.4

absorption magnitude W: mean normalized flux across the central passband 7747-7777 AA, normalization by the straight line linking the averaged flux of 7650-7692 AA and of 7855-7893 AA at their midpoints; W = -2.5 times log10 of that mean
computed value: 0.23 mag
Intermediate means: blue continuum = 34.1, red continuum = 26.1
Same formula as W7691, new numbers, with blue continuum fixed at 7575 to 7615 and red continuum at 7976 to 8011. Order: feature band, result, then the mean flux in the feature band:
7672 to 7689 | -0.18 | 28.9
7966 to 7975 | 0.02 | 24.2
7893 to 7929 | -0.02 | 25.1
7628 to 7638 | -0.13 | 27.7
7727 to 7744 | 0.04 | 23.6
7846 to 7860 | -0.09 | 26.8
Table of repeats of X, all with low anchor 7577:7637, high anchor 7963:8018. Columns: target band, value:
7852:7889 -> -2.2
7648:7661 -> -0.5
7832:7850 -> -3.6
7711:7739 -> 0.9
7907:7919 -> -0.2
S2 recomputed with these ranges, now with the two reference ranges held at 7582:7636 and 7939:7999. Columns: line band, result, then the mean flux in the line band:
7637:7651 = -1.4 AA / 27.8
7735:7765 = 0.4 AA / 24.7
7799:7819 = 0.8 AA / 24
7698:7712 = -0.2 AA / 25.5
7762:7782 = 0.6 AA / 24.3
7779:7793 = 0.5 AA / 24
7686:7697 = -4.8 AA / 36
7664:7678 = -4.6 AA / 33.4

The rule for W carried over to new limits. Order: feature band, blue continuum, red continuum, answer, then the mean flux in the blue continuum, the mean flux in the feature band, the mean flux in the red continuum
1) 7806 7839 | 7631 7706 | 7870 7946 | 0.12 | 31.1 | 24.3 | 24.9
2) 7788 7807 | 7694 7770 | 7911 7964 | 0.01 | 24.6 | 24.4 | 24.7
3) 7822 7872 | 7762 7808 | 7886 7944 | -0.12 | 24.3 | 27.4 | 24.8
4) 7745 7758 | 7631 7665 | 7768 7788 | 0.04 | 32.2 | 25.3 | 24.7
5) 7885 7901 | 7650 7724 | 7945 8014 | 0.03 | 30.5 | 25.6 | 24.6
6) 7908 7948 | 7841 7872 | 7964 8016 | 0.07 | 28.5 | 24.6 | 24.5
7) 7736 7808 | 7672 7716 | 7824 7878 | 0.14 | 28.4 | 24.5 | 27.2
